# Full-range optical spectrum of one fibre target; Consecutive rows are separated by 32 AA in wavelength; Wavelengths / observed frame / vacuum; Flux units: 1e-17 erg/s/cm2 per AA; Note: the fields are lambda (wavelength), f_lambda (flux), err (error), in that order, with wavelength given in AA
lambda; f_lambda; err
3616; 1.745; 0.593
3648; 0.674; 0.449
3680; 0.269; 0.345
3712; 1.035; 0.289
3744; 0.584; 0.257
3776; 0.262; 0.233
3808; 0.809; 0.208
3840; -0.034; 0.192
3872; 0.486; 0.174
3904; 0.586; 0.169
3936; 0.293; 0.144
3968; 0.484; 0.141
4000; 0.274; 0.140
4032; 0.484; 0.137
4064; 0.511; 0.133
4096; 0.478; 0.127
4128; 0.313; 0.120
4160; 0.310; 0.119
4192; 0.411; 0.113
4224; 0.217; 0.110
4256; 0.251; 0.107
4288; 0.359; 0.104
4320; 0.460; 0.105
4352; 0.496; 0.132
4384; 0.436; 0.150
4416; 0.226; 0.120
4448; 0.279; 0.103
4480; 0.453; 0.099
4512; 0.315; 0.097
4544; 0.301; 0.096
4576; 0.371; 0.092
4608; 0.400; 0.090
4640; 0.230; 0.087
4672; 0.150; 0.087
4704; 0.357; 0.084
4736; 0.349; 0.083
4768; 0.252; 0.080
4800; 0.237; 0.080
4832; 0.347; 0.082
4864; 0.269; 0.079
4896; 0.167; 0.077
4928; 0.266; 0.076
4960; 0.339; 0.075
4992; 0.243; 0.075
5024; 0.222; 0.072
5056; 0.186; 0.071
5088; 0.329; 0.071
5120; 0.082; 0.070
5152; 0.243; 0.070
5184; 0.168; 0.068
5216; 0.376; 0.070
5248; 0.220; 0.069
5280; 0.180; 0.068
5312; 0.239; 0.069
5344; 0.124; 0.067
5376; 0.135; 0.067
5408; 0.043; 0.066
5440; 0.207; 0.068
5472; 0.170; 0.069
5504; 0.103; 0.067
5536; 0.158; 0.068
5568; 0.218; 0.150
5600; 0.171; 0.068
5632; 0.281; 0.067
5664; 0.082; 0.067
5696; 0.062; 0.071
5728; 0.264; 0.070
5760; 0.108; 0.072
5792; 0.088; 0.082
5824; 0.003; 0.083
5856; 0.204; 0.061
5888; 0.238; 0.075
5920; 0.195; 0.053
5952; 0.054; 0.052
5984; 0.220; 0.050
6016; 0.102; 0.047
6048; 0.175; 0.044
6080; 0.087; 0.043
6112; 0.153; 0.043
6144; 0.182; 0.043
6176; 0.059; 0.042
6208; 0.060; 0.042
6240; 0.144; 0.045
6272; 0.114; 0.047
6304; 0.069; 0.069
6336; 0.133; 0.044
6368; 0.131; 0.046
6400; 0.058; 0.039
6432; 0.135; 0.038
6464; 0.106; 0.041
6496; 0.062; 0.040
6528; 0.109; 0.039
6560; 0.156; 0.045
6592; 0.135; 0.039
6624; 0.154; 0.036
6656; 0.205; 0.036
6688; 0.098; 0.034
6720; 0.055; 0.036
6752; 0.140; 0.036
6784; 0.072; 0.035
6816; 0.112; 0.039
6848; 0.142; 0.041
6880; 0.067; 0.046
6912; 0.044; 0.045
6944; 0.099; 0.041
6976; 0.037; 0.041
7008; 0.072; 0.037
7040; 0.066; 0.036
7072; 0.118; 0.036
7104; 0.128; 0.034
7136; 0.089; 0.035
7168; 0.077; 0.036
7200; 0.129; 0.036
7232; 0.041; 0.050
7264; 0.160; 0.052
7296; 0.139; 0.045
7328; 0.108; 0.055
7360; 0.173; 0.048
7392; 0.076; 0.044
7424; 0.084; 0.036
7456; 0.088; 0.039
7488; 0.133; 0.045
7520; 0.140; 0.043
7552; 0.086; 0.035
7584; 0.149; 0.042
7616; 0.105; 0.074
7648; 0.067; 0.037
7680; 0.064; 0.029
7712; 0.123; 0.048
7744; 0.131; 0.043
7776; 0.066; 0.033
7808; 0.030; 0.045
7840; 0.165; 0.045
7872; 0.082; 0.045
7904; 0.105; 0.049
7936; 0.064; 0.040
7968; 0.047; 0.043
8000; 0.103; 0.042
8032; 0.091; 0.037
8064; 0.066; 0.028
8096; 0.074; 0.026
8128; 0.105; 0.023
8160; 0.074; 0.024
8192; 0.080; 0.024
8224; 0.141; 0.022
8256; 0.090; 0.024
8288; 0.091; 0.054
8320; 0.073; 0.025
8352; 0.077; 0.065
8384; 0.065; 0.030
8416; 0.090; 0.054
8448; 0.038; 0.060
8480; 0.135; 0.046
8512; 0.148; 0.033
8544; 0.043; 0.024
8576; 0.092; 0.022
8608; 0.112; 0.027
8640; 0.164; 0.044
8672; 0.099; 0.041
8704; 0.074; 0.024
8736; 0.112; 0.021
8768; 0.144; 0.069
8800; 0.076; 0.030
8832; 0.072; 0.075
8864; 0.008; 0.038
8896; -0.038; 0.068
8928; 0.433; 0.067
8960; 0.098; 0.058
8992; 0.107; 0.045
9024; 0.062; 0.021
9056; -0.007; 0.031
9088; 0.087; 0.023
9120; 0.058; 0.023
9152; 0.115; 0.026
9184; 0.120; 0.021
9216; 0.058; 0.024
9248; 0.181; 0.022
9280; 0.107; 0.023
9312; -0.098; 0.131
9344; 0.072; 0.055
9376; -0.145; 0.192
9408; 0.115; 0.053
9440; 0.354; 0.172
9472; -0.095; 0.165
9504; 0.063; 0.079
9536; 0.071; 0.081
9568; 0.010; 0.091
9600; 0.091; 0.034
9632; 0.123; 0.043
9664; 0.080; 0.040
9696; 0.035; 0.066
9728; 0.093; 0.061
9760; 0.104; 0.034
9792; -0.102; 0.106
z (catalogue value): 1.392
